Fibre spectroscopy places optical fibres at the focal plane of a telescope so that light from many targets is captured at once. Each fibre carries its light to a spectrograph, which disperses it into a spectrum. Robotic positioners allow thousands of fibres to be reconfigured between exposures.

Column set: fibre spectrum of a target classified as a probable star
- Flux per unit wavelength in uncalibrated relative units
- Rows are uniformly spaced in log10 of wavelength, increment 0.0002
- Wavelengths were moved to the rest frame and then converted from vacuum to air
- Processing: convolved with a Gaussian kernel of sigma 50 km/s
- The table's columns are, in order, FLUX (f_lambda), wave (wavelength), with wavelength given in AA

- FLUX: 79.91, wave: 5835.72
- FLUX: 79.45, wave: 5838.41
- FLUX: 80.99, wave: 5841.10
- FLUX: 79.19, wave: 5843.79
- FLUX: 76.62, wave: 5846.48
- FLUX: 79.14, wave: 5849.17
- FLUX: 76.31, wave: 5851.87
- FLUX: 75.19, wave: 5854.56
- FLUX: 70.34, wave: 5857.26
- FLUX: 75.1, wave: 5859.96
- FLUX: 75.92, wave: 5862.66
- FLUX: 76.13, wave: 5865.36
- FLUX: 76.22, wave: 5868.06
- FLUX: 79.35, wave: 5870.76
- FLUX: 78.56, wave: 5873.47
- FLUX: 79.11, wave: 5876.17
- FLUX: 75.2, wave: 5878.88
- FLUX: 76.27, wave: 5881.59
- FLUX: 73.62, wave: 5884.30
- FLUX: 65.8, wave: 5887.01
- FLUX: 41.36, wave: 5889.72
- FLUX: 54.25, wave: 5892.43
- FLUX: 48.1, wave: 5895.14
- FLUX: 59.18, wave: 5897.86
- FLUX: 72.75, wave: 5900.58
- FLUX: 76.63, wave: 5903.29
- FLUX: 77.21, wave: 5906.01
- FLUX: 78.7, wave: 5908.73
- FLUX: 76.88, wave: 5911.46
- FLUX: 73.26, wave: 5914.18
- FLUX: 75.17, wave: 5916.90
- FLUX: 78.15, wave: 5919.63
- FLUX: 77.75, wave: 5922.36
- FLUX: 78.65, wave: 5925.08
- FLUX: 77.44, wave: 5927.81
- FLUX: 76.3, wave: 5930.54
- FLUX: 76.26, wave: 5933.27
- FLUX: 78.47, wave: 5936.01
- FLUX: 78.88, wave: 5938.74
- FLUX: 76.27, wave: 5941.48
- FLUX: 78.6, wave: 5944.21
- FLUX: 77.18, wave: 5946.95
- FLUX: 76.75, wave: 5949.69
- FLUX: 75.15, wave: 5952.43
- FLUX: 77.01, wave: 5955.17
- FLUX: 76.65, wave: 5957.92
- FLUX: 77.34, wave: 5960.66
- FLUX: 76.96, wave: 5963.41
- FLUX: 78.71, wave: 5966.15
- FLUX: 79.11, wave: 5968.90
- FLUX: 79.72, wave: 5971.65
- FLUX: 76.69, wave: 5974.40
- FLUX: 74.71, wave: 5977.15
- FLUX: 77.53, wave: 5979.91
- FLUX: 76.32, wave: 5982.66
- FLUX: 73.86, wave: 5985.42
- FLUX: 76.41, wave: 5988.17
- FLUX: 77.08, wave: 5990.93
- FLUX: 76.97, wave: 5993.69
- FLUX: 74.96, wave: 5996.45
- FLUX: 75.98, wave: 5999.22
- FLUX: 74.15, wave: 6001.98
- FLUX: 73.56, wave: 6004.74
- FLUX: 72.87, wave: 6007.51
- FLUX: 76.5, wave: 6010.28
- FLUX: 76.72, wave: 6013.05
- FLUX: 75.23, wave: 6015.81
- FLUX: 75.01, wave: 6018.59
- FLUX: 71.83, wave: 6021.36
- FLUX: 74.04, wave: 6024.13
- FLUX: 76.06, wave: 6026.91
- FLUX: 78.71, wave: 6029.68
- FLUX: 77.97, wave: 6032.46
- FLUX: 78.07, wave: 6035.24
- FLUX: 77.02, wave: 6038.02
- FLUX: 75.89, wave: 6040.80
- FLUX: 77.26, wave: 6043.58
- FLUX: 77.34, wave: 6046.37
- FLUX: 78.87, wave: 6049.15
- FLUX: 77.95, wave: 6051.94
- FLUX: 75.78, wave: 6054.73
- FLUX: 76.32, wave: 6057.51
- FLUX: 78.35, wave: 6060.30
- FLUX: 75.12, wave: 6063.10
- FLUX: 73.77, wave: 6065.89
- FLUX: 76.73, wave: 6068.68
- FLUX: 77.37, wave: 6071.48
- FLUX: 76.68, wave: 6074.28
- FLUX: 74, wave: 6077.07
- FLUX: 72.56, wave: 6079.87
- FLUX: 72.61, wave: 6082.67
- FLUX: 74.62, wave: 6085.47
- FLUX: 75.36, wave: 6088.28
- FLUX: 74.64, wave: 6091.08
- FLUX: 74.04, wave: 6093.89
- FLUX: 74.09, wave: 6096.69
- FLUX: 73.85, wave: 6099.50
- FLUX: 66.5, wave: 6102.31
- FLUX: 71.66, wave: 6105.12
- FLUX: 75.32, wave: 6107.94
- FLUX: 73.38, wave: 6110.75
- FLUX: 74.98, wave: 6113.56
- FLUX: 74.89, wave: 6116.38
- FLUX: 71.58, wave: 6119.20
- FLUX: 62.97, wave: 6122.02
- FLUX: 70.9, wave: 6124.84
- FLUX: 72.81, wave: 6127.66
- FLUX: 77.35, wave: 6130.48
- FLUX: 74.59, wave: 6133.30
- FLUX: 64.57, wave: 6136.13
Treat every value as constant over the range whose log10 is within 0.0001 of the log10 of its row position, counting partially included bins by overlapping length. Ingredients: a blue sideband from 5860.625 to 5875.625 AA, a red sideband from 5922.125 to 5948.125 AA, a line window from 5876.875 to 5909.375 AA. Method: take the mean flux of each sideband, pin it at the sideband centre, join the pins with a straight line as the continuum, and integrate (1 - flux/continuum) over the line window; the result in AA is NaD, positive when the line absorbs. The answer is 4.5 AA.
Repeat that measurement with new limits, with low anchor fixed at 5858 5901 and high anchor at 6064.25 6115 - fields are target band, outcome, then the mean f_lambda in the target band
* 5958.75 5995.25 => -2.88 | 77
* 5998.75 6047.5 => -2.23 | 75.8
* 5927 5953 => -2.46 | 77.2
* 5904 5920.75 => -1.60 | 76.5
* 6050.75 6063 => -0.61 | 76.9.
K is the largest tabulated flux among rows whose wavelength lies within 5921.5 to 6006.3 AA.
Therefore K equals 79.72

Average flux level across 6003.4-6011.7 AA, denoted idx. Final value 74.2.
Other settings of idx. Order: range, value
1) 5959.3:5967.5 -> 77.7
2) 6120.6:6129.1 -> 68.9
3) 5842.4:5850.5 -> 78.4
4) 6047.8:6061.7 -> 77.4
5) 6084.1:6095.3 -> 74.7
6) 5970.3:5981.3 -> 77.2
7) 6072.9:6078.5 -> 75.4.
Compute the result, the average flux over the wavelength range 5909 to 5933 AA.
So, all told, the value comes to 76.8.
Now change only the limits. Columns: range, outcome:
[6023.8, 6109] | 75.4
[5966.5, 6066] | 76.3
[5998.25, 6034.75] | 75.3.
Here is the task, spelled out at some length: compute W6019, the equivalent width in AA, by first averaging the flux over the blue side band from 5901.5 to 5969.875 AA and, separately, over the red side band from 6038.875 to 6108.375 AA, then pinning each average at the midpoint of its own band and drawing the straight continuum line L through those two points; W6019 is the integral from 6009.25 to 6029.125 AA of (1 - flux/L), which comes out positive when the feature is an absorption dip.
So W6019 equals 0.2 AA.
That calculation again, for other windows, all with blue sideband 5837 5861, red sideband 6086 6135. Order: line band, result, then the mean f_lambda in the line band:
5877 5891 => 1.7 AA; 67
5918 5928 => -0.3 AA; 78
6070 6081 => -0.3 AA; 75.2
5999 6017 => -0.1 AA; 75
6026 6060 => -1.6 AA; 77.3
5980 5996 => -0.3 AA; 76.2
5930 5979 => -1.3 AA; 77.3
